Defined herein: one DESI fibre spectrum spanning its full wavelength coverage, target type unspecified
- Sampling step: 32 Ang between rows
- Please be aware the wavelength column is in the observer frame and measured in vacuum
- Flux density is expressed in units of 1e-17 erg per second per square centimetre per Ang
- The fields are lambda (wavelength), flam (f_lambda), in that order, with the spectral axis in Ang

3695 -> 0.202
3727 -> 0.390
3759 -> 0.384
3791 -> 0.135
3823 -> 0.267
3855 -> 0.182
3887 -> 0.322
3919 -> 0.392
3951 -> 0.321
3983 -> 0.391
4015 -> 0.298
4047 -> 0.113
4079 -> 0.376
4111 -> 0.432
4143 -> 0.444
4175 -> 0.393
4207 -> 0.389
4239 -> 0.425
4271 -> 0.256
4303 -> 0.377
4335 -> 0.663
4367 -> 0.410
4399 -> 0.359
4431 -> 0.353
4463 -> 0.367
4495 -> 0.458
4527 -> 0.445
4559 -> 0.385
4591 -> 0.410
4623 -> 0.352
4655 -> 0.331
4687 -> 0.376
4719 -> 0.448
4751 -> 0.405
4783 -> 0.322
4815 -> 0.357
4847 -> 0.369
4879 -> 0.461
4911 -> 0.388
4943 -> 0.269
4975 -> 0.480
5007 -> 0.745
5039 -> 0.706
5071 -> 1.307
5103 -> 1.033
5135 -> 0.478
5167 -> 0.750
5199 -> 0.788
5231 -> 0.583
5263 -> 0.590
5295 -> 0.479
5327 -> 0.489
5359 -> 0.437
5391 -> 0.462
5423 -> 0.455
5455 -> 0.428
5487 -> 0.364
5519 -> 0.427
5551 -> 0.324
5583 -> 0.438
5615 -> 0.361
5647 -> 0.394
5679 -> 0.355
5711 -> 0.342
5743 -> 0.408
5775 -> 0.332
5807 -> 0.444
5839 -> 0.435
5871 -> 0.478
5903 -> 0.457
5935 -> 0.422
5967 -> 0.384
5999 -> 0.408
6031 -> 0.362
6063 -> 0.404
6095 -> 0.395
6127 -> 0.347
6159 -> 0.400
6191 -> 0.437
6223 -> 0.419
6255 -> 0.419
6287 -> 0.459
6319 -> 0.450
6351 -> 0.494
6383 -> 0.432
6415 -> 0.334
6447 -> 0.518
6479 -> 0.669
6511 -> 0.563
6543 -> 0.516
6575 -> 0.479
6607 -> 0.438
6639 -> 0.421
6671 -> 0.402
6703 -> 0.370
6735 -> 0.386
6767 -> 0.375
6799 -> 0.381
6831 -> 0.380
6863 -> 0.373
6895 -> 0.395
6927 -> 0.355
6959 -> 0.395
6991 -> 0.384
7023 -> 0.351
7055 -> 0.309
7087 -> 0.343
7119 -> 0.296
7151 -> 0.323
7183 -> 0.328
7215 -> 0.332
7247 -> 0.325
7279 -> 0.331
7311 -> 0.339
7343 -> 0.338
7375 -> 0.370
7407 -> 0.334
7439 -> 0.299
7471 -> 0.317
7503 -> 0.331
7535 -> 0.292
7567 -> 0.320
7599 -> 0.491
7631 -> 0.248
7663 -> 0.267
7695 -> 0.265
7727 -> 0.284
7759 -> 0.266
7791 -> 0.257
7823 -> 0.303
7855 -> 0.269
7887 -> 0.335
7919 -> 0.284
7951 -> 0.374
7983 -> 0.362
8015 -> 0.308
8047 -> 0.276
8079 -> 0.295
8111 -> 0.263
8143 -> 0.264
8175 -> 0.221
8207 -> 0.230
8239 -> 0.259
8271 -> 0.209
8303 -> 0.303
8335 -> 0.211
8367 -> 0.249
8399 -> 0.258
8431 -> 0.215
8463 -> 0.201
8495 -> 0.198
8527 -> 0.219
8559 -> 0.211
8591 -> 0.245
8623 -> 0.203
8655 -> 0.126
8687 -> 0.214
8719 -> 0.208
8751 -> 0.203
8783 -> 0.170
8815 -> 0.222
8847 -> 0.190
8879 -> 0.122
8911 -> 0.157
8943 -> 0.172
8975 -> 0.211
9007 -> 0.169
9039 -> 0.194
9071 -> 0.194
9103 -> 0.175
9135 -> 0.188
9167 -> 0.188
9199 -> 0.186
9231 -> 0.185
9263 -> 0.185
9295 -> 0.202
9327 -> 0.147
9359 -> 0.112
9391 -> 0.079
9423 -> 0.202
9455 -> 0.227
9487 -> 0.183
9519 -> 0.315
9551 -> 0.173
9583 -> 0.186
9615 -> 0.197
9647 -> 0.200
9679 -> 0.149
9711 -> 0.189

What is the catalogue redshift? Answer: 3.17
